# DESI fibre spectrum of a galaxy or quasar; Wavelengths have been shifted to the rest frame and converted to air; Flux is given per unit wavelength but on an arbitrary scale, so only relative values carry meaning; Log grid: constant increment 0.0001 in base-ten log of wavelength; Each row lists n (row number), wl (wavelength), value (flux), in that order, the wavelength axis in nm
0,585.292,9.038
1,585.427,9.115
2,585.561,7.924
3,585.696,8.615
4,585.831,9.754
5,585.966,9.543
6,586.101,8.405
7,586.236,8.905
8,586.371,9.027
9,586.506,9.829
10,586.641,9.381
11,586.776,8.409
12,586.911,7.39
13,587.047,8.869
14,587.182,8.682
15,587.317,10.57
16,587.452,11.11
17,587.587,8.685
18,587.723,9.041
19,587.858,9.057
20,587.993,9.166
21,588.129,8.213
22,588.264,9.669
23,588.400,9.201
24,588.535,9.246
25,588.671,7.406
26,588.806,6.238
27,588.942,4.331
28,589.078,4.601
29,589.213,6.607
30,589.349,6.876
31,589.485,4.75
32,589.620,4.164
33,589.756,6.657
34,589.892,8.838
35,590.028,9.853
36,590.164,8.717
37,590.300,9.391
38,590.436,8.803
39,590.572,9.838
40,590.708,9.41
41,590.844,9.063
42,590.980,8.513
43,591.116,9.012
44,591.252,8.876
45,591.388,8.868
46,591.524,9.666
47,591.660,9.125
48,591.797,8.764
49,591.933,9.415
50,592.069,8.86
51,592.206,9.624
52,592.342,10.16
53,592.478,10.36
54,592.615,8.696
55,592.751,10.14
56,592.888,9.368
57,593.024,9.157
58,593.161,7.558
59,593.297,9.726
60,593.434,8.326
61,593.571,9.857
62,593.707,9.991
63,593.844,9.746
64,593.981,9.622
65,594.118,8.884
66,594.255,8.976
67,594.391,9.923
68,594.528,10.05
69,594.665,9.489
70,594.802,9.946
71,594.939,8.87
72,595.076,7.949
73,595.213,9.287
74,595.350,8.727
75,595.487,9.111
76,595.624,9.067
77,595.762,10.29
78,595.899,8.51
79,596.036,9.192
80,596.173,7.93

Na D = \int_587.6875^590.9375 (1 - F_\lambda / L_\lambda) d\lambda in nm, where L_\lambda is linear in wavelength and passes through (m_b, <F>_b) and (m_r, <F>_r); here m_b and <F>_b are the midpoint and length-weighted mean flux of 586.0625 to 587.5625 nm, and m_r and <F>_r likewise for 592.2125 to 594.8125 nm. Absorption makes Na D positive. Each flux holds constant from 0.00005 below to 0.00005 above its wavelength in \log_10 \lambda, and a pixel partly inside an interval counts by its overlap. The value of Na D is 0.49 nm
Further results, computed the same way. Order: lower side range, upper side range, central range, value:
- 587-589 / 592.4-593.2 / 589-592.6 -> 0.25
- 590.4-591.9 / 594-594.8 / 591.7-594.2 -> 0.00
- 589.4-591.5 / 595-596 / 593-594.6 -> -0.10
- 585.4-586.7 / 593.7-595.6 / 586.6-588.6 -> 0.00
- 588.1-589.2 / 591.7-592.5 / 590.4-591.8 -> -0.04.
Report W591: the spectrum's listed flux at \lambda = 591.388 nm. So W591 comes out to 8.868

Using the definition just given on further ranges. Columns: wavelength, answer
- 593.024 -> 9.157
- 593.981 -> 9.622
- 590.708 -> 9.41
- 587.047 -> 8.869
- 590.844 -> 9.063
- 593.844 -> 9.746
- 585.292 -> 9.038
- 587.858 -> 9.057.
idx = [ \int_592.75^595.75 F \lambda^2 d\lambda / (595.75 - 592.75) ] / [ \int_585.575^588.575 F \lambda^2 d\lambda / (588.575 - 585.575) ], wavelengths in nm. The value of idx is 1.04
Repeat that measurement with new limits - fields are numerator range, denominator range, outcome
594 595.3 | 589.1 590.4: 1.30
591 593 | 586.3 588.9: 1.07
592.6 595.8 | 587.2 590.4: 1.19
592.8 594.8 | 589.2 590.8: 1.20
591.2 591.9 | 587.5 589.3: 1.17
